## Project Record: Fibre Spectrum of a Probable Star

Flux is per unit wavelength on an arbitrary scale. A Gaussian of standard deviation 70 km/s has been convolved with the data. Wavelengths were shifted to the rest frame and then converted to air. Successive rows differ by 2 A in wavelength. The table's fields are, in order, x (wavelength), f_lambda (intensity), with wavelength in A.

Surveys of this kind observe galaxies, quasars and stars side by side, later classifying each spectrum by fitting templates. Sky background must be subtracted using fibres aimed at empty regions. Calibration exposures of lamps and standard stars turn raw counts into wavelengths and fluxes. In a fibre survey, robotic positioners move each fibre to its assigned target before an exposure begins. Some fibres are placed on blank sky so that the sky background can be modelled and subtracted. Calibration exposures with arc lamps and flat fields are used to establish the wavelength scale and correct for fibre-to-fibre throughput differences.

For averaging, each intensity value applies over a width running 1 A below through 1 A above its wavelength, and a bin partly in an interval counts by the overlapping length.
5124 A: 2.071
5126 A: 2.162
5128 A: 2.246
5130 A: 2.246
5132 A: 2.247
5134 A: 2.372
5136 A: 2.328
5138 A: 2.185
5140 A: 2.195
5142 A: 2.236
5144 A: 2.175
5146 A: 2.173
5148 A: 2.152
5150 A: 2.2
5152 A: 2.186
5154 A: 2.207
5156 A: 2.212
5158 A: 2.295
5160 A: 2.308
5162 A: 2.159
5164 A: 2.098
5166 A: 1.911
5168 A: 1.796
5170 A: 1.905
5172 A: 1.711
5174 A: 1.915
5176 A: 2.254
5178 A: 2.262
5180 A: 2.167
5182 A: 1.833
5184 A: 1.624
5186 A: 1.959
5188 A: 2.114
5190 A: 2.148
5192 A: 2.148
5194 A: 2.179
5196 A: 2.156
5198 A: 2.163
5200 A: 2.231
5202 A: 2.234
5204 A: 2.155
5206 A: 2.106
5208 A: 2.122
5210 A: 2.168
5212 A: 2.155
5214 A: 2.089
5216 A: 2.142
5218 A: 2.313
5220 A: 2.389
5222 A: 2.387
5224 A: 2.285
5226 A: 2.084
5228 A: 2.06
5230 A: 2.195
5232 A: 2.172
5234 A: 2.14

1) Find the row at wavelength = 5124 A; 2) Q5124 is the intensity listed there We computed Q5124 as 2.071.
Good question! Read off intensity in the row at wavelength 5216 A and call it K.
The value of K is 2.142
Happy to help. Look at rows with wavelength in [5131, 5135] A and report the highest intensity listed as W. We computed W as 2.372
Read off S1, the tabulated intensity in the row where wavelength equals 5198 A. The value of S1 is 2.163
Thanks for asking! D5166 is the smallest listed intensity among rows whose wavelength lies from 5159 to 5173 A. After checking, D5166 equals 1.711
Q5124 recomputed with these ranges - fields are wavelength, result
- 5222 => 2.387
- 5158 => 2.295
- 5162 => 2.159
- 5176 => 2.254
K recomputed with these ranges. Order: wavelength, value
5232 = 2.172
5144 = 2.175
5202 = 2.234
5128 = 2.246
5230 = 2.195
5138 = 2.185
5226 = 2.084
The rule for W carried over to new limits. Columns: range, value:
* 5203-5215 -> 2.168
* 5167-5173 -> 1.905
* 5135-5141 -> 2.328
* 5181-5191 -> 2.148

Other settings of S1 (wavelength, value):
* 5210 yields 2.168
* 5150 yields 2.2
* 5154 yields 2.207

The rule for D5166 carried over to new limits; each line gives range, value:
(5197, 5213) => 2.106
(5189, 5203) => 2.148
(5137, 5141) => 2.185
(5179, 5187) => 1.624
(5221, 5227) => 2.084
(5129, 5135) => 2.246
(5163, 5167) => 1.911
